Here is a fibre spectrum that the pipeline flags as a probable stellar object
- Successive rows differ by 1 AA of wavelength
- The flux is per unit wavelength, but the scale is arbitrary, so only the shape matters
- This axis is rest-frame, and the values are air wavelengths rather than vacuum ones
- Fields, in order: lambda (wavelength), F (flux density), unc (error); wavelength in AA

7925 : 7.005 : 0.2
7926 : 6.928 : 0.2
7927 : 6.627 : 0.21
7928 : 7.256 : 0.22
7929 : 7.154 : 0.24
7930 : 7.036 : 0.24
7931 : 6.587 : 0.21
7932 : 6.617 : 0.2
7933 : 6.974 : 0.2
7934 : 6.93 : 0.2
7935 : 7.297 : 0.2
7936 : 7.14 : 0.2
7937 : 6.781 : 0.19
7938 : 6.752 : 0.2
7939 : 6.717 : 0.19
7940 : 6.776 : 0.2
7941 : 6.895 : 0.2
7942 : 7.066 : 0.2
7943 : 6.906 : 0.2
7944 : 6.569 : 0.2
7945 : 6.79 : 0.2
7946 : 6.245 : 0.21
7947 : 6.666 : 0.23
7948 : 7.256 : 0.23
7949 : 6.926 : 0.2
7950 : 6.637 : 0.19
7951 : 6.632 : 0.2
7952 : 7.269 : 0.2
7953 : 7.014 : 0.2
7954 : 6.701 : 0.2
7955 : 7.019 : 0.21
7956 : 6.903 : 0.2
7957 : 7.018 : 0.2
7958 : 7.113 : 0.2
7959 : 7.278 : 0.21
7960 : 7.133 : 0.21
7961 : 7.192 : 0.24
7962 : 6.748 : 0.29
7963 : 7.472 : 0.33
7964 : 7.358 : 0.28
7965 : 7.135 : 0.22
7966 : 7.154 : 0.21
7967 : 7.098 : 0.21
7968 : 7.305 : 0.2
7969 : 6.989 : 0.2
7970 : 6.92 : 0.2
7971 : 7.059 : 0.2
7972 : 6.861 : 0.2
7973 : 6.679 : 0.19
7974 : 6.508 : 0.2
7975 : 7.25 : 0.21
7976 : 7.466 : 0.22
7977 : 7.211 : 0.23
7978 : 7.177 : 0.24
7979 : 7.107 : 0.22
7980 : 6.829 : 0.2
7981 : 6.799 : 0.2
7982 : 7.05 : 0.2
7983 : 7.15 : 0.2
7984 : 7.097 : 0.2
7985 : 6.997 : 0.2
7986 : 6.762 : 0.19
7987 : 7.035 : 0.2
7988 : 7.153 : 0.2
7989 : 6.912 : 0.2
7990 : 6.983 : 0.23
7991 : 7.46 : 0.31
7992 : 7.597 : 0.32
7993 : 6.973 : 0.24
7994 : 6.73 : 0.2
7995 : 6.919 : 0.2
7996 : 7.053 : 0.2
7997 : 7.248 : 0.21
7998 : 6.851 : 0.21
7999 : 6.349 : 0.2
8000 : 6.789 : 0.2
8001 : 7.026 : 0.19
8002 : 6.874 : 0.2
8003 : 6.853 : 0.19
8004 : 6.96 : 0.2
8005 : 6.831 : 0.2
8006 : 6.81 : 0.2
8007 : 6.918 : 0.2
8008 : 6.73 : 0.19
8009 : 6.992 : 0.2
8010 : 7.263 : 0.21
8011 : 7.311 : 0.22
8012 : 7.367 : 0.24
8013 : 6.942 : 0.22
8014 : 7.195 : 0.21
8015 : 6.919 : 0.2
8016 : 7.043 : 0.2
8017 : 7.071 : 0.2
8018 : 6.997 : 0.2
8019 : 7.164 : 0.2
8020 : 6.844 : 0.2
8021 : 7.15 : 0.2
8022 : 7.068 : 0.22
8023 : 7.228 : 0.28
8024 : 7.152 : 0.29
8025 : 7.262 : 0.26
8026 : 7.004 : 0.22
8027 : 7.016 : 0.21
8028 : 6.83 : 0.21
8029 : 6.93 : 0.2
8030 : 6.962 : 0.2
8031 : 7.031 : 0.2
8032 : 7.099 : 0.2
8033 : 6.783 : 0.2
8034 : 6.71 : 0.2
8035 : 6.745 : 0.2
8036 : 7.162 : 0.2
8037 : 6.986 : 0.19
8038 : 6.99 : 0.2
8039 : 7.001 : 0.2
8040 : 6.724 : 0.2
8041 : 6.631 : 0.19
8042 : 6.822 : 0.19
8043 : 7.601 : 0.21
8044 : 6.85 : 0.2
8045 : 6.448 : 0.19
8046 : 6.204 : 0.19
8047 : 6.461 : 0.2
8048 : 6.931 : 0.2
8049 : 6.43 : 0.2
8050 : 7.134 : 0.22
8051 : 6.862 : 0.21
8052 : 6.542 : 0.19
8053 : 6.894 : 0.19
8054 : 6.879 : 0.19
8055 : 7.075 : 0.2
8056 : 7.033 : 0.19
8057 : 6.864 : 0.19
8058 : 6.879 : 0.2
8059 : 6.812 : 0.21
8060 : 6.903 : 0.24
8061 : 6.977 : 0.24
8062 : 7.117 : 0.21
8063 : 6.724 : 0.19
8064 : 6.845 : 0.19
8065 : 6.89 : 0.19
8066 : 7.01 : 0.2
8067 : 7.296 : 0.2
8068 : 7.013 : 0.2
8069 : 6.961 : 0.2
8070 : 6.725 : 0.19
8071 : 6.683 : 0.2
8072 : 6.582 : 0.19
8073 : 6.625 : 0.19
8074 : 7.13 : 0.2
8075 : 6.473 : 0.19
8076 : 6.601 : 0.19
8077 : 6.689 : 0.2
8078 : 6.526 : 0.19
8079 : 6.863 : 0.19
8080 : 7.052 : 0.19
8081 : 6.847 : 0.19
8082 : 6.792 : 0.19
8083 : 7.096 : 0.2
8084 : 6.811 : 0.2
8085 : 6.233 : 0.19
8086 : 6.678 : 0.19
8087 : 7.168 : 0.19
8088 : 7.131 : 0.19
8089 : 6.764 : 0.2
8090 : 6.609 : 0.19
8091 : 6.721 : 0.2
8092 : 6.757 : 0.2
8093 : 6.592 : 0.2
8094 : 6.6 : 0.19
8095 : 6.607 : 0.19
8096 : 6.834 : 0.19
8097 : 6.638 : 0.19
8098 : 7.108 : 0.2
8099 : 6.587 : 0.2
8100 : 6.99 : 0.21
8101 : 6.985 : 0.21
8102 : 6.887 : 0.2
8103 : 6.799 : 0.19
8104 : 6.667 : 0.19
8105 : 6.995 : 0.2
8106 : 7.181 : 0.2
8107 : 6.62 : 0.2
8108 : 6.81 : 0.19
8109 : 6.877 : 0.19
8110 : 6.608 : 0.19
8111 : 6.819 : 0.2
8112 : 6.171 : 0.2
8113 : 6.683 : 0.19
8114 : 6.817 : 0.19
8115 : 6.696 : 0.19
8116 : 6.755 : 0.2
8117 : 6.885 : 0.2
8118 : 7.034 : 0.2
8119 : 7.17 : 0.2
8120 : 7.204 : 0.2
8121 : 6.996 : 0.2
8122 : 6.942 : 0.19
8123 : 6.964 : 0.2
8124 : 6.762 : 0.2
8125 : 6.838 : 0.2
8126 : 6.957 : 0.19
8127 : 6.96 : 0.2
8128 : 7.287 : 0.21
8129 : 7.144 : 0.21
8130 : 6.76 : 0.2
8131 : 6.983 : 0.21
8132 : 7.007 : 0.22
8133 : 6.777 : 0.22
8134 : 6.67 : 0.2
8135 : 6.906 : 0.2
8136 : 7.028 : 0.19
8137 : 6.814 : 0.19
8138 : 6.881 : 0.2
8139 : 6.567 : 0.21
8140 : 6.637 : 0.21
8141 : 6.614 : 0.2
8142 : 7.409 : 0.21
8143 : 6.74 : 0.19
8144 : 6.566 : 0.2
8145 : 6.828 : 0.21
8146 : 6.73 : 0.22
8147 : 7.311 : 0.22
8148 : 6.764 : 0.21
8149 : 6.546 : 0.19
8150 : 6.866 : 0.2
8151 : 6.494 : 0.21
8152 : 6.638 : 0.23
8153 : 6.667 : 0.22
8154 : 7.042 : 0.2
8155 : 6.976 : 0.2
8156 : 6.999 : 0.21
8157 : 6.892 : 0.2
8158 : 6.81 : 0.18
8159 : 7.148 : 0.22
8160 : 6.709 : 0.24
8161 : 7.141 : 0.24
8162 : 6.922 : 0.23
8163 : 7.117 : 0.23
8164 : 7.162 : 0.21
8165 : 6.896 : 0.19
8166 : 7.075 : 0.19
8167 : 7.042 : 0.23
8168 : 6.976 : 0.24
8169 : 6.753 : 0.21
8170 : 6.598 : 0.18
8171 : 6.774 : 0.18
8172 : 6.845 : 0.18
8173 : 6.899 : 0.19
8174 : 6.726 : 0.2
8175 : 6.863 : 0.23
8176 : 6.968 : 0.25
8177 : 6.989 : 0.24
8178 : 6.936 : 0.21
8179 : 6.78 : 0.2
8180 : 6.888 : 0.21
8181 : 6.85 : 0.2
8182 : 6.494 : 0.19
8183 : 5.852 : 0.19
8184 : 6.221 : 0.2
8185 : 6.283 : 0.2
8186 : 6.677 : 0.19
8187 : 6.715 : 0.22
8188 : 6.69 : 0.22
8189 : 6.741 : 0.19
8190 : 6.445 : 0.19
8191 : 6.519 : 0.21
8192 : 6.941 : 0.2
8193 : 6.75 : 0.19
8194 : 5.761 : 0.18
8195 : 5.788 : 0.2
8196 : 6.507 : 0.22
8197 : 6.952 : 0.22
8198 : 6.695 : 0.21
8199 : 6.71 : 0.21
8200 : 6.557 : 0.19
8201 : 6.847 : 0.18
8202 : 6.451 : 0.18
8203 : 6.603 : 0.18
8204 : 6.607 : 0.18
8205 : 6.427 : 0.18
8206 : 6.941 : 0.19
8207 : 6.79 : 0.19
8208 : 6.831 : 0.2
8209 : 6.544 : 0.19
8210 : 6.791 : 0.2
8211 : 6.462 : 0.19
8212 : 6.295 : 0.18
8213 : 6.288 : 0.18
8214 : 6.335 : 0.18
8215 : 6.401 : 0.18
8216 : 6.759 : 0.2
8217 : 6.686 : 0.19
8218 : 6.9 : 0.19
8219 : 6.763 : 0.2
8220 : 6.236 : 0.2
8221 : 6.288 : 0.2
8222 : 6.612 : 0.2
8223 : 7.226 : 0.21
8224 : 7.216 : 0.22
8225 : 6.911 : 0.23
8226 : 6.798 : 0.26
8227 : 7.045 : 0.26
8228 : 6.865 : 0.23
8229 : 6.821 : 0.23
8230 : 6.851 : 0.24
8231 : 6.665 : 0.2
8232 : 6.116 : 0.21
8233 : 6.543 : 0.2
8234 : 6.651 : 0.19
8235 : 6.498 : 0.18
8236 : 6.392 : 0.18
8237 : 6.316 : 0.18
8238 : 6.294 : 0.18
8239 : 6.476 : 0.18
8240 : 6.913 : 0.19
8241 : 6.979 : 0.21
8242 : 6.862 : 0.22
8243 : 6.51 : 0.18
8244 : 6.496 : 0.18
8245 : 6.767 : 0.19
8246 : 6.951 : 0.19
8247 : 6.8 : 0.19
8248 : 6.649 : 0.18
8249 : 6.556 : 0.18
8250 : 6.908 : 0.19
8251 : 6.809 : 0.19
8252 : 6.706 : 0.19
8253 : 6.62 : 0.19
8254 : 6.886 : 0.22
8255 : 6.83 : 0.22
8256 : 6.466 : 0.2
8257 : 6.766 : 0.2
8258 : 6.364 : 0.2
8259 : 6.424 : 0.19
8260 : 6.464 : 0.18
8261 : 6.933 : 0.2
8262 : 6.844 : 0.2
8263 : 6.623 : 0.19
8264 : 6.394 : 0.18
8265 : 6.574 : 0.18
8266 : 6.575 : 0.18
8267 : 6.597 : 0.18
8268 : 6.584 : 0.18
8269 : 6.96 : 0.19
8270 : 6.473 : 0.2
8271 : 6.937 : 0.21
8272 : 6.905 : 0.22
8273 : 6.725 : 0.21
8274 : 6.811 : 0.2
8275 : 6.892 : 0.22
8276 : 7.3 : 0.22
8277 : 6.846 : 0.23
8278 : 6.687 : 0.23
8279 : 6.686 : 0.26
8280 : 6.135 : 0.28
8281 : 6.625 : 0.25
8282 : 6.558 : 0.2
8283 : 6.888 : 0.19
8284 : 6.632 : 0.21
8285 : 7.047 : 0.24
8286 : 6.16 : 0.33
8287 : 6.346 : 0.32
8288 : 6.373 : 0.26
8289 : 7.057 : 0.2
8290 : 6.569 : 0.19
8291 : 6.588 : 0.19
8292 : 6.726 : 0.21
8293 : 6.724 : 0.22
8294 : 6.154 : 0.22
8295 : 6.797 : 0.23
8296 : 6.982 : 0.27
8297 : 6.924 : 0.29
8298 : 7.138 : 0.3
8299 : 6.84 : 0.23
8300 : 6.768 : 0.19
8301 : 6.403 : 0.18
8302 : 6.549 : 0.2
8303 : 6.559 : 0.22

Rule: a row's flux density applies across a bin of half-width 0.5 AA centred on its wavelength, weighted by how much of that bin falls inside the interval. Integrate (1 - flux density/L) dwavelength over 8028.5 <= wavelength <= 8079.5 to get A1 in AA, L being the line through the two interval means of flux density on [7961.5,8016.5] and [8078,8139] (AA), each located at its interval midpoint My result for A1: 0.6 AA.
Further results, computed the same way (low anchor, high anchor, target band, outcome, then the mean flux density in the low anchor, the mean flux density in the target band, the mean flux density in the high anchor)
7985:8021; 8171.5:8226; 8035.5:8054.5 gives 0.28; 7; 6.82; 6.64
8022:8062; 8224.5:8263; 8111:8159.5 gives -0.46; 6.9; 6.86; 6.68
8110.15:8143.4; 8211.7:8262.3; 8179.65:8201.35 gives 0.69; 6.87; 6.54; 6.66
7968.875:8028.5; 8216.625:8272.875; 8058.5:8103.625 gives 0.57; 7.01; 6.82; 6.68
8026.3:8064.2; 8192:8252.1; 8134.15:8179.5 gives -0.97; 6.87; 6.87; 6.64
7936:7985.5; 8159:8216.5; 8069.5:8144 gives -0.38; 6.97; 6.82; 6.68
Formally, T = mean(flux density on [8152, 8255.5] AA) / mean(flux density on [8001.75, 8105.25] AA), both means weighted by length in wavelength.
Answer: 0.97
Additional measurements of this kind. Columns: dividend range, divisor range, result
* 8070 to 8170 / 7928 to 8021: 0.98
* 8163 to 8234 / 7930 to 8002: 0.96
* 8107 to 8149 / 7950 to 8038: 0.98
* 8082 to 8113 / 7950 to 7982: 0.96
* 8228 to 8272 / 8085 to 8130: 0.97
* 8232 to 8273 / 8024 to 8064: 0.97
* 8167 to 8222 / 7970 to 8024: 0.94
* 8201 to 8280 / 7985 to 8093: 0.97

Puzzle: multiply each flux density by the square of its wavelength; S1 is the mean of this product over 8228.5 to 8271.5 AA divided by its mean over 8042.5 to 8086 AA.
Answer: 1.0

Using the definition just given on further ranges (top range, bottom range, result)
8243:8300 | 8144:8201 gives 1.02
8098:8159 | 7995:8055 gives 1.01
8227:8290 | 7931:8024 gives 1.02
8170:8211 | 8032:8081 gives 1.00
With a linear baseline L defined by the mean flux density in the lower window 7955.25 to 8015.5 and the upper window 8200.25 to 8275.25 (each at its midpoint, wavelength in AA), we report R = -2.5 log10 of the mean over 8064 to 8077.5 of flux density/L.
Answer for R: 0.01 mag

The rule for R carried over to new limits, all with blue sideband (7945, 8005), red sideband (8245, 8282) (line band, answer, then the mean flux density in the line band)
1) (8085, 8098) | 0.02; 6.75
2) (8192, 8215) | 0.04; 6.55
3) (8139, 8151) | 0.00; 6.8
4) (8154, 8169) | -0.03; 6.98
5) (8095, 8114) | 0.01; 6.79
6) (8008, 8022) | -0.02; 7.08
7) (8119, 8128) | -0.02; 6.98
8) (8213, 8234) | 0.01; 6.69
